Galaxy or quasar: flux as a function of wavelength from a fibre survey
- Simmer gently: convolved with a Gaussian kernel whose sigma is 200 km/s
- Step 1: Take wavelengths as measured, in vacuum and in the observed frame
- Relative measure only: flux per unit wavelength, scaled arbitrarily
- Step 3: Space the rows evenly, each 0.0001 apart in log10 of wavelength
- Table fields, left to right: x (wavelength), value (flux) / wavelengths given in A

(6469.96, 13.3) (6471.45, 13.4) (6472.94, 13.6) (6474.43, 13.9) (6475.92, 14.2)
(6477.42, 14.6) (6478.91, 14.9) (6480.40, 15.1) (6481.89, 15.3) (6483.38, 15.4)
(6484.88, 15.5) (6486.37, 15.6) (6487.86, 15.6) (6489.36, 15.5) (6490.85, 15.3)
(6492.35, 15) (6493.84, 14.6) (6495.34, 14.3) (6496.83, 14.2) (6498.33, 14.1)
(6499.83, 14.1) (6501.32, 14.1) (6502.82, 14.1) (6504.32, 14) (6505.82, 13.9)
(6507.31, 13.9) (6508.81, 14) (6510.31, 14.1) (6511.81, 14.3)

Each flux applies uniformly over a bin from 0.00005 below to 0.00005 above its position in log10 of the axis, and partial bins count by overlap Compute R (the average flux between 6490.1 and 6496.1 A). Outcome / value 14.8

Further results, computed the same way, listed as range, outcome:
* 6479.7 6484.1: 15.3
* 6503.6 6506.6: 14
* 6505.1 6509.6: 14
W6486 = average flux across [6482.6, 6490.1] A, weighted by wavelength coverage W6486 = 15.5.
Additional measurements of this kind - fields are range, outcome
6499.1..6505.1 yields 14.1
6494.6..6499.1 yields 14.2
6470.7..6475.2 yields 13.6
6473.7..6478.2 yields 14.2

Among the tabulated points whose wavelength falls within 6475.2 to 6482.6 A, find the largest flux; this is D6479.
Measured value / 15.3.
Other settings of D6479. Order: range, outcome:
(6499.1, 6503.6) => 14.1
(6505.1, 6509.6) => 14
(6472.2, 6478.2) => 14.6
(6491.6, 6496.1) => 15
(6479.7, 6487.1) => 15.6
